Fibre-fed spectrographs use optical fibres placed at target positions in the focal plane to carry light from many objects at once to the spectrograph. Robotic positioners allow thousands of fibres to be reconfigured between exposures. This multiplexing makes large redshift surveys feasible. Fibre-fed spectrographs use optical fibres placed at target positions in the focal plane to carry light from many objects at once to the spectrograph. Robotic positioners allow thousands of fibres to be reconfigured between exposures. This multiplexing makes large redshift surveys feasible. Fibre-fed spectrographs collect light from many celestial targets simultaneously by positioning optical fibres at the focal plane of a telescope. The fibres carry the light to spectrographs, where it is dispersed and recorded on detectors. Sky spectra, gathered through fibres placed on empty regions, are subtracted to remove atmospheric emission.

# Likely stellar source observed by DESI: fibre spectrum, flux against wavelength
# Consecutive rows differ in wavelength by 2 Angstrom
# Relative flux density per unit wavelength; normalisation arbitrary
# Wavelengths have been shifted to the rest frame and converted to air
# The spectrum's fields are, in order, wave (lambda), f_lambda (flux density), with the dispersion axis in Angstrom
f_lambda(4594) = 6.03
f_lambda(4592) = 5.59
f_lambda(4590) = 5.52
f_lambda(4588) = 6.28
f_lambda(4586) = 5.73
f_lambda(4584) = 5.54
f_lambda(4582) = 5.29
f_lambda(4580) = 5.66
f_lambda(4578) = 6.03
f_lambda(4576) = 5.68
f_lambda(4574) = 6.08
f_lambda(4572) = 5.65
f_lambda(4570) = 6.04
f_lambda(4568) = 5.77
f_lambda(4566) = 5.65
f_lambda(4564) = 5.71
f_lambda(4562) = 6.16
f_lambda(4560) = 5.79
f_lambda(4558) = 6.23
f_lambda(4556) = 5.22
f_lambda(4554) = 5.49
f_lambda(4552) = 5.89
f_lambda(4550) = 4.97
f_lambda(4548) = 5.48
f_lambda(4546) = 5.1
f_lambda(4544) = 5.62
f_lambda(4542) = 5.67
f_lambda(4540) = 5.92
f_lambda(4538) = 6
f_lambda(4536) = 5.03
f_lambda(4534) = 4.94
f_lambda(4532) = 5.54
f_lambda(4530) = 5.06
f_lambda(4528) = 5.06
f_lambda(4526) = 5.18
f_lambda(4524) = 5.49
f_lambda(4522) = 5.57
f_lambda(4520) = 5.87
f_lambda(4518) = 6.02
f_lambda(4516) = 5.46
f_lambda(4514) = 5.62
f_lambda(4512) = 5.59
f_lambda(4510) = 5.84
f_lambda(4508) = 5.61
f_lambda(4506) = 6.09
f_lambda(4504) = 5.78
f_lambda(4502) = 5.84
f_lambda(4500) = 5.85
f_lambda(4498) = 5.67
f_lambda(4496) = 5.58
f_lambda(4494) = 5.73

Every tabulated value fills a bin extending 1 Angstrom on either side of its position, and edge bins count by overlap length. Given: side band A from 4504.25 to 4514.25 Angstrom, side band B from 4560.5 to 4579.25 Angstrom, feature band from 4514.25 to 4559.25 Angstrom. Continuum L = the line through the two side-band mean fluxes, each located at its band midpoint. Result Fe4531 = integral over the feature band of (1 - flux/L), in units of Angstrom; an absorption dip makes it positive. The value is 2.4 Angstrom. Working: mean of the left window 5.76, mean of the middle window 5.5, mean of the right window 5.86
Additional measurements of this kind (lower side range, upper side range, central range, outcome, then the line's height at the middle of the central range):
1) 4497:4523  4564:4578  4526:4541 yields 1.11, 5.78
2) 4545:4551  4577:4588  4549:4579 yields -1.83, 5.43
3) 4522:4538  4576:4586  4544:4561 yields -0.30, 5.43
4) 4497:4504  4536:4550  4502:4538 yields 0.88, 5.67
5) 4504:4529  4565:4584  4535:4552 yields 0.55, 5.68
